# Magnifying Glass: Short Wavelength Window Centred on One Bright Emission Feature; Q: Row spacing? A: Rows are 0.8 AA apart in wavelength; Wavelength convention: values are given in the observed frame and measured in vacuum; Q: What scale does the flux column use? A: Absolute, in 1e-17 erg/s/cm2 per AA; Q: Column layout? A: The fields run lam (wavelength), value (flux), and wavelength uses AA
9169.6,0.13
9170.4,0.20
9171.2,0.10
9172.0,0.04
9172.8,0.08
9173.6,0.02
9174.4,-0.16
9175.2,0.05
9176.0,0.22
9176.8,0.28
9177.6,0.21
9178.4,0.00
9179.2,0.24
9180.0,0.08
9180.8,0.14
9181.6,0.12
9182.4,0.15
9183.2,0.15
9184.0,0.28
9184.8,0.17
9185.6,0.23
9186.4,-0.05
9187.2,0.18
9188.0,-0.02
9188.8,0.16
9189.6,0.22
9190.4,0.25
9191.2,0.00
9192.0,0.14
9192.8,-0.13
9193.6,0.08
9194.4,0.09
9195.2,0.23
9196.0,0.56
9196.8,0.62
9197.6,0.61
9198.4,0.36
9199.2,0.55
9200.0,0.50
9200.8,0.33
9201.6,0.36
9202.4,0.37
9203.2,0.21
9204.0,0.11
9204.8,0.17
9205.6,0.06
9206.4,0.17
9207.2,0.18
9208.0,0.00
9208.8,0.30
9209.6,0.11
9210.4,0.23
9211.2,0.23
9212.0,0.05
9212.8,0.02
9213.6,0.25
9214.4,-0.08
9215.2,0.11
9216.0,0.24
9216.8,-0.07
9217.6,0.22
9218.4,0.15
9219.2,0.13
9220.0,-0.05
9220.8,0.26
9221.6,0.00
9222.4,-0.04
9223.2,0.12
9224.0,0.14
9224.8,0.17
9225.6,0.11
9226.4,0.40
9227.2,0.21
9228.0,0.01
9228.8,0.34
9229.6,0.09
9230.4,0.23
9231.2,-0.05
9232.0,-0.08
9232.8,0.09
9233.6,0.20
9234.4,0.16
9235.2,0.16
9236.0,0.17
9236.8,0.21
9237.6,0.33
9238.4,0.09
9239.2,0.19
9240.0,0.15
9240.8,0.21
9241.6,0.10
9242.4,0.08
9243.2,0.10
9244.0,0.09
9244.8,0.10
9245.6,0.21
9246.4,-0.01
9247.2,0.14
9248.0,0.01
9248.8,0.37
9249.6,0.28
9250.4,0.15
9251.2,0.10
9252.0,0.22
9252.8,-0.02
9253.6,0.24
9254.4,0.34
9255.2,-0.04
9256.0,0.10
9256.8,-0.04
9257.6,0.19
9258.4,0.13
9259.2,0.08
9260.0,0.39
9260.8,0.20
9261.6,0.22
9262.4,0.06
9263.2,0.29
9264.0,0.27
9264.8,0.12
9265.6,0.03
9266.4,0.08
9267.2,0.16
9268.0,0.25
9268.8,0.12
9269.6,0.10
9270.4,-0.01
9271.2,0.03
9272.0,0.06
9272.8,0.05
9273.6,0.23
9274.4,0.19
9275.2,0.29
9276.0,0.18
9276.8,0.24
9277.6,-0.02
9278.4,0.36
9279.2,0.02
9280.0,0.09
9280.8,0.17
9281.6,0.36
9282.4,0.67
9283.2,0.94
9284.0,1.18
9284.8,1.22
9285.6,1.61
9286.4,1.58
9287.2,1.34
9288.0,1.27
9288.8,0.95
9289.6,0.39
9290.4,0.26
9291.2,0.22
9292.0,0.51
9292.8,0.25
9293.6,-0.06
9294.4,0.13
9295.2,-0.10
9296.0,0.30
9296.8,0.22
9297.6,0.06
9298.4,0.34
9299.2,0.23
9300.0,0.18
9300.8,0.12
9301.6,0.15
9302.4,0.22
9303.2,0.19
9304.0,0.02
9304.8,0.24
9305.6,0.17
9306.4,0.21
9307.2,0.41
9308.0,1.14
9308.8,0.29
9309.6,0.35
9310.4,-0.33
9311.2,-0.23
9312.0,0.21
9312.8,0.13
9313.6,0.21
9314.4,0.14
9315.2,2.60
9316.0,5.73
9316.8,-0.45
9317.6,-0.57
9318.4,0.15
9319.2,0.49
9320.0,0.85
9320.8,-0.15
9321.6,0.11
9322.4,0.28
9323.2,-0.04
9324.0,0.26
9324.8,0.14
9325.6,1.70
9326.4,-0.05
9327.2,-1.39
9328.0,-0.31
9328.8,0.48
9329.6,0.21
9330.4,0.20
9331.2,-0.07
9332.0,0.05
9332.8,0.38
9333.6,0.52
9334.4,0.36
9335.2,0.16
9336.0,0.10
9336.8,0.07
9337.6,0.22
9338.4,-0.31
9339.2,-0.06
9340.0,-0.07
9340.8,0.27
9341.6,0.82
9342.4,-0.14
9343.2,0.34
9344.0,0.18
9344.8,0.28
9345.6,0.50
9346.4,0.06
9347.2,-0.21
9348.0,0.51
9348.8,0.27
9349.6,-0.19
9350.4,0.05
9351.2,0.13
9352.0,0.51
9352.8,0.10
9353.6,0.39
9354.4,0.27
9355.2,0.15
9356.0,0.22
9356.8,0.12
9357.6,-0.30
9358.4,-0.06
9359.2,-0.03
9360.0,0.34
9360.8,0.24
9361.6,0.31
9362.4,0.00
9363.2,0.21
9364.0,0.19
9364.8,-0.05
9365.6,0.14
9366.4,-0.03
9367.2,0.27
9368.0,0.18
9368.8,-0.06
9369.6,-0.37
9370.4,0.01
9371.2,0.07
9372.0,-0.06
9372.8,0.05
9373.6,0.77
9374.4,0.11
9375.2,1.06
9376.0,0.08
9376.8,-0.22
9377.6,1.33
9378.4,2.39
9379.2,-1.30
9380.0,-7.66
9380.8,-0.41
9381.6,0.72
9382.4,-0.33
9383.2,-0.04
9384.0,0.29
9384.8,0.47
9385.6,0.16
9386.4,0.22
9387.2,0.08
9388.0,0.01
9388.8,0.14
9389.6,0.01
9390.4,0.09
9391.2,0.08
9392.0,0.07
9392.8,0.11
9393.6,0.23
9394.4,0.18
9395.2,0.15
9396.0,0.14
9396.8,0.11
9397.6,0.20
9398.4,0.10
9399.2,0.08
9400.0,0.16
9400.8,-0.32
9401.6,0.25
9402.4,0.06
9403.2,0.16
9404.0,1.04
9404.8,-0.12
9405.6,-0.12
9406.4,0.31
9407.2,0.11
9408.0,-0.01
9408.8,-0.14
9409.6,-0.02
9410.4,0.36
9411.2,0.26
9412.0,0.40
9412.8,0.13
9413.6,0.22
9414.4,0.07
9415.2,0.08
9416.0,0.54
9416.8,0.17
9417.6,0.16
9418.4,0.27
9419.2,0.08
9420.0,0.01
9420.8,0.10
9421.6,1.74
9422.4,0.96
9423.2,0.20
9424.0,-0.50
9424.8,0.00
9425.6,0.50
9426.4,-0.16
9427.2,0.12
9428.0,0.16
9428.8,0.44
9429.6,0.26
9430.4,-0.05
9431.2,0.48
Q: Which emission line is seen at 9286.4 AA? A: [O III] 5007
